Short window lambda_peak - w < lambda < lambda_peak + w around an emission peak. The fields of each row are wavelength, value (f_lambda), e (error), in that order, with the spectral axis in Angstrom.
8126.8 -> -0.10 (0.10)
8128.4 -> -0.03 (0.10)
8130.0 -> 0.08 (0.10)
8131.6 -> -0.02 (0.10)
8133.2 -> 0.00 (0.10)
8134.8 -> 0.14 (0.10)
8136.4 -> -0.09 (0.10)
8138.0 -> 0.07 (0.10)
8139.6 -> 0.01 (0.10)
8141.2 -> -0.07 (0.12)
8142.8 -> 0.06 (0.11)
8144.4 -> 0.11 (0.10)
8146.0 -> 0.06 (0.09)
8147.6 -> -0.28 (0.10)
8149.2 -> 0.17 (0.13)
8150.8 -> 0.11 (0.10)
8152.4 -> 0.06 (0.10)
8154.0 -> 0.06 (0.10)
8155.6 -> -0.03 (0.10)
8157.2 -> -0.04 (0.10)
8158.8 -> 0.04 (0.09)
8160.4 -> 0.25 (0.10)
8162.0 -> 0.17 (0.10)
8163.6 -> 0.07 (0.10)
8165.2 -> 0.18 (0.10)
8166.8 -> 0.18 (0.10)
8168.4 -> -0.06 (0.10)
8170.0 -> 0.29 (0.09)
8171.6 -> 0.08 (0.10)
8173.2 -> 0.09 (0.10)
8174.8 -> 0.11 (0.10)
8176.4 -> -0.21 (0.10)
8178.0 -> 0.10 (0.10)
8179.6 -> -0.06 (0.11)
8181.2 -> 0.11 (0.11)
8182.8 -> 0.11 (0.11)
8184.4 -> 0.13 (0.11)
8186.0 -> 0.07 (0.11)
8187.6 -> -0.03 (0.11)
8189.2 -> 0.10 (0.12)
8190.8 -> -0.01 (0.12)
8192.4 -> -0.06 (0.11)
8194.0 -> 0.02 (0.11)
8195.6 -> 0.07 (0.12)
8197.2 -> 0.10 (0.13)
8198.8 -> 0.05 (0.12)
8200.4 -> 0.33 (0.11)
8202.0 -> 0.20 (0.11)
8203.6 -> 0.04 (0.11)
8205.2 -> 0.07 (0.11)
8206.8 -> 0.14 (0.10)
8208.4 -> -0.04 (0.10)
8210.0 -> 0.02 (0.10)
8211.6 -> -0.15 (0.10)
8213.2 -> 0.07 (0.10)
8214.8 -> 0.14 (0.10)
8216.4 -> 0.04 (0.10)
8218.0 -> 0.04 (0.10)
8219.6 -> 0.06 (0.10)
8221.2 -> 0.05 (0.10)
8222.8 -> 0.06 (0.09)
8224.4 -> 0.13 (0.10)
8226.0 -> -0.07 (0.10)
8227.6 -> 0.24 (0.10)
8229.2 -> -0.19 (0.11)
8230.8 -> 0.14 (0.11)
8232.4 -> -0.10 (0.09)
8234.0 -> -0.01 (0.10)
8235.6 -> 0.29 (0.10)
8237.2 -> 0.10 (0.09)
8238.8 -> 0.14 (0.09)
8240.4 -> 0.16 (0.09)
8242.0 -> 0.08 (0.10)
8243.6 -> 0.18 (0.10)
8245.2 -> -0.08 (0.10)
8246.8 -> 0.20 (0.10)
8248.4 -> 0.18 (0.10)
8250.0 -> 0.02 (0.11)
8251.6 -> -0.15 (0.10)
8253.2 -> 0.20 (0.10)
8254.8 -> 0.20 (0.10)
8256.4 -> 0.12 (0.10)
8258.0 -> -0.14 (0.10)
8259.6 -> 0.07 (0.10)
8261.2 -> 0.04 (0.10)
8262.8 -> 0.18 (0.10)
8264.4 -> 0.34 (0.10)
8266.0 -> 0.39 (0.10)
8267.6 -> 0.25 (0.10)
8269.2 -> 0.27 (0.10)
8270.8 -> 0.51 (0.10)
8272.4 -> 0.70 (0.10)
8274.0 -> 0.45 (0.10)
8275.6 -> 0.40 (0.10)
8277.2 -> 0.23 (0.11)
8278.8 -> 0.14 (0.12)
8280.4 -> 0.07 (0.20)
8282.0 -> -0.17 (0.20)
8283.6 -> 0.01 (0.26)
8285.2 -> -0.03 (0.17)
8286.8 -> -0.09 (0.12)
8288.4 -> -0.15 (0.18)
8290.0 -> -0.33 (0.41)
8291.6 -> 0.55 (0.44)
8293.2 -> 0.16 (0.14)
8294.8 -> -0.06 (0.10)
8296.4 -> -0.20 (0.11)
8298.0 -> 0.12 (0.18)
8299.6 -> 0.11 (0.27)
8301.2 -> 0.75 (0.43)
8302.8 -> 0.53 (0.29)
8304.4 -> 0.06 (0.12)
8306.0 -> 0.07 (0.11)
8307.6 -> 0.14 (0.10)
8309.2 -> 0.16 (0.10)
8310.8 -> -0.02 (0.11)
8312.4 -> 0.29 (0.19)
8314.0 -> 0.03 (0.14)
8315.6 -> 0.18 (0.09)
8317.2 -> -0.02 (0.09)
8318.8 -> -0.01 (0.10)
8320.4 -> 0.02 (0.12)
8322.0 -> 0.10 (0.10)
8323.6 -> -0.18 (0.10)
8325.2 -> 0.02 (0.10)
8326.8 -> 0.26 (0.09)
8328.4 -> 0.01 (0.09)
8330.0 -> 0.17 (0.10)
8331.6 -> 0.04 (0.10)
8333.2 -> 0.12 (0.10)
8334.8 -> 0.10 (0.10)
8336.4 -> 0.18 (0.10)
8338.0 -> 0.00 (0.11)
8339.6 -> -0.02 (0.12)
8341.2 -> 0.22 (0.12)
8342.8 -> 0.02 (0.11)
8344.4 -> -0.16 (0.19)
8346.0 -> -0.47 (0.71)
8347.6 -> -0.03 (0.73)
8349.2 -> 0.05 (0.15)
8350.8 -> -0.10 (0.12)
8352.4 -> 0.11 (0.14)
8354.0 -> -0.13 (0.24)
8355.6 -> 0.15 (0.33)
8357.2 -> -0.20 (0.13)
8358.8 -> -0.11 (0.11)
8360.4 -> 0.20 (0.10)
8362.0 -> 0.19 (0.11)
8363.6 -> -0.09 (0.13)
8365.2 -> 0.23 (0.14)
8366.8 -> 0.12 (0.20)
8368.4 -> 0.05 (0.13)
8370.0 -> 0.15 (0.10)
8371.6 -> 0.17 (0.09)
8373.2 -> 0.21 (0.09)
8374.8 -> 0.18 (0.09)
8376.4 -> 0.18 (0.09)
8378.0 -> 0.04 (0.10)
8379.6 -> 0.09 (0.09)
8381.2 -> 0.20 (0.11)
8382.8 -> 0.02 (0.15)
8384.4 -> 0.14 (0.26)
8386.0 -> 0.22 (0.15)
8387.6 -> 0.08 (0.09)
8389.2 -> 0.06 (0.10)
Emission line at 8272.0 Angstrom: [O II] 3727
